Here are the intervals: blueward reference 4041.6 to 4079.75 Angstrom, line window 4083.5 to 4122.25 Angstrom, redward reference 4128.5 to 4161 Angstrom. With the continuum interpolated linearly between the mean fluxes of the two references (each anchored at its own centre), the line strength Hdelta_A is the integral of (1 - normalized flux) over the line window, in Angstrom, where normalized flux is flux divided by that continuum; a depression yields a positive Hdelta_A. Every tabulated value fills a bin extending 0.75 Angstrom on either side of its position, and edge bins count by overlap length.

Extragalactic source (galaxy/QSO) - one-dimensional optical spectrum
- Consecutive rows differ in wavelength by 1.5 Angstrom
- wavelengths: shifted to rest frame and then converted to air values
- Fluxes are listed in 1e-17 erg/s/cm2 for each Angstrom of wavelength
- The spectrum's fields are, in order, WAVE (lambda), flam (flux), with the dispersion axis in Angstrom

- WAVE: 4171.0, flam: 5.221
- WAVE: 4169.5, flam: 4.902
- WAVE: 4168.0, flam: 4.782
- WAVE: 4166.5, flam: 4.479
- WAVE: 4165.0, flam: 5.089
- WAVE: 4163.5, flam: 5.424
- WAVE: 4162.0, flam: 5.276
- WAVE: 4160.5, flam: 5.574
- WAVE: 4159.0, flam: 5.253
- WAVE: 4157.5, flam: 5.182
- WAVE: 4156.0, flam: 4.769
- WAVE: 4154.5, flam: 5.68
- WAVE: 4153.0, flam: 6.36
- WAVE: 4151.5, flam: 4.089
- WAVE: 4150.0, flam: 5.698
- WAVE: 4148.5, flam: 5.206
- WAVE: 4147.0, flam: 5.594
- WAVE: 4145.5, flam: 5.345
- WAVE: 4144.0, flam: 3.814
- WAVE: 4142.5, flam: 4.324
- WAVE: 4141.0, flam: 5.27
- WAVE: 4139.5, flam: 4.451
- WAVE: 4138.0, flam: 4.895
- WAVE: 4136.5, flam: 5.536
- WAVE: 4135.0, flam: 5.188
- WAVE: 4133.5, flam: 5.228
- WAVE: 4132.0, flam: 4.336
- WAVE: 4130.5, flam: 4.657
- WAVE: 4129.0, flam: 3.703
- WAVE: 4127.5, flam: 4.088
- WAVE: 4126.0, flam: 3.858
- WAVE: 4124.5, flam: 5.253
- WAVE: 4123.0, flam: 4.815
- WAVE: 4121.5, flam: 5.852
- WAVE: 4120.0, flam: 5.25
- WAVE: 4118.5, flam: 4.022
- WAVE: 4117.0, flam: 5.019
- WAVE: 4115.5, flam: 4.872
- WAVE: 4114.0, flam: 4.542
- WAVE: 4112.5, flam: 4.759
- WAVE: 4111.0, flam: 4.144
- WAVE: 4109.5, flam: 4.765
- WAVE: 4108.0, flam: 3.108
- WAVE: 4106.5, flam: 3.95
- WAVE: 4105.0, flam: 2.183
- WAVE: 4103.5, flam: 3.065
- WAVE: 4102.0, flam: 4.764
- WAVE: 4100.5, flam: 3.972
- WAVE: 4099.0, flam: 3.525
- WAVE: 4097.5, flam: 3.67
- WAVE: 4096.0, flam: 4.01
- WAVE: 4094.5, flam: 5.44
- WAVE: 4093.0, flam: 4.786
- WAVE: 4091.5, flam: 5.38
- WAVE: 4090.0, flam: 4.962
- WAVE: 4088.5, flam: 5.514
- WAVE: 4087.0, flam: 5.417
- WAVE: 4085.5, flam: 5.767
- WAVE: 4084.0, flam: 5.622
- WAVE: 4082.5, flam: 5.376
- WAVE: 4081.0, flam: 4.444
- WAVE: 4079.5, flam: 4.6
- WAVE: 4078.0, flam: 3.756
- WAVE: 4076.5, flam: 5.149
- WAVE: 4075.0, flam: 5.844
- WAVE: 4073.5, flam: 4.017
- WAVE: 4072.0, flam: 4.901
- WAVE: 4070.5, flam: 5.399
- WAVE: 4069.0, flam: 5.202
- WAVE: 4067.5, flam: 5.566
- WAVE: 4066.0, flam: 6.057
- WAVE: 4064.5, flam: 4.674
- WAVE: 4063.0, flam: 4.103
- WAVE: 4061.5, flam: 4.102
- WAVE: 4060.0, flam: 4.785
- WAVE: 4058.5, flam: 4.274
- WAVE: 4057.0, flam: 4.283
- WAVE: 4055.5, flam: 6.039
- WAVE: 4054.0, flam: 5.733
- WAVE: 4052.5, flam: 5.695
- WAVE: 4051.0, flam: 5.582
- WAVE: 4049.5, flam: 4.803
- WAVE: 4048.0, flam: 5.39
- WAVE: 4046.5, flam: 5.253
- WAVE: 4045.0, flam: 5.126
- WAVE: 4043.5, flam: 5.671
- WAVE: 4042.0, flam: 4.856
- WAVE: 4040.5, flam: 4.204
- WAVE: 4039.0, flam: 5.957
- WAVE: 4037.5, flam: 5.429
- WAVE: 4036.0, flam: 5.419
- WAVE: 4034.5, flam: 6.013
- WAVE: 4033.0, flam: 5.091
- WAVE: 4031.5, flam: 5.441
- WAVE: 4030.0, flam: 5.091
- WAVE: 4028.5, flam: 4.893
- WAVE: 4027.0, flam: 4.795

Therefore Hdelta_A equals 3.7 Angstrom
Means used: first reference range 5.04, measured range 4.55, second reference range 5.01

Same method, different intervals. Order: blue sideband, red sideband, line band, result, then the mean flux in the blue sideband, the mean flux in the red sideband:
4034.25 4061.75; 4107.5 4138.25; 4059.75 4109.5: 3.1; 5.2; 4.67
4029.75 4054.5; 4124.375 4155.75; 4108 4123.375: 0.8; 5.34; 4.88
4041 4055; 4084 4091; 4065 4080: 1.0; 5.34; 5.44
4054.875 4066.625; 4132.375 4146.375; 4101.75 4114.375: 2.5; 4.76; 4.89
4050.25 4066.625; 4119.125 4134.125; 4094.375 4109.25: 3.3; 5.02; 4.69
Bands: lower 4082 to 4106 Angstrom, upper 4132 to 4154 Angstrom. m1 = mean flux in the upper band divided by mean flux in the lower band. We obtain 1.10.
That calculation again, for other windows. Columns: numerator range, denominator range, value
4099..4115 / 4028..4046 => 0.74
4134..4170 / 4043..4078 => 1.00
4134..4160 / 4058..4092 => 1.02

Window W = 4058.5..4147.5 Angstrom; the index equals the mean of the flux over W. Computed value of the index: 4.68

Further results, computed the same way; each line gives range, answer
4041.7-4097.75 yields 5.05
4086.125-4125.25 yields 4.51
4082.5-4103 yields 4.83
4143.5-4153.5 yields 5.16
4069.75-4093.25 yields 5.06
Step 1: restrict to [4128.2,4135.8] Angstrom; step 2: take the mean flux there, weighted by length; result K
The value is 4.62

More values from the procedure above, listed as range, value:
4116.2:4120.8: 4.78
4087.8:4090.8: 5.24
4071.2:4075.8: 4.93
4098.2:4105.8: 3.51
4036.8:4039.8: 5.67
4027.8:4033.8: 5.14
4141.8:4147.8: 4.78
